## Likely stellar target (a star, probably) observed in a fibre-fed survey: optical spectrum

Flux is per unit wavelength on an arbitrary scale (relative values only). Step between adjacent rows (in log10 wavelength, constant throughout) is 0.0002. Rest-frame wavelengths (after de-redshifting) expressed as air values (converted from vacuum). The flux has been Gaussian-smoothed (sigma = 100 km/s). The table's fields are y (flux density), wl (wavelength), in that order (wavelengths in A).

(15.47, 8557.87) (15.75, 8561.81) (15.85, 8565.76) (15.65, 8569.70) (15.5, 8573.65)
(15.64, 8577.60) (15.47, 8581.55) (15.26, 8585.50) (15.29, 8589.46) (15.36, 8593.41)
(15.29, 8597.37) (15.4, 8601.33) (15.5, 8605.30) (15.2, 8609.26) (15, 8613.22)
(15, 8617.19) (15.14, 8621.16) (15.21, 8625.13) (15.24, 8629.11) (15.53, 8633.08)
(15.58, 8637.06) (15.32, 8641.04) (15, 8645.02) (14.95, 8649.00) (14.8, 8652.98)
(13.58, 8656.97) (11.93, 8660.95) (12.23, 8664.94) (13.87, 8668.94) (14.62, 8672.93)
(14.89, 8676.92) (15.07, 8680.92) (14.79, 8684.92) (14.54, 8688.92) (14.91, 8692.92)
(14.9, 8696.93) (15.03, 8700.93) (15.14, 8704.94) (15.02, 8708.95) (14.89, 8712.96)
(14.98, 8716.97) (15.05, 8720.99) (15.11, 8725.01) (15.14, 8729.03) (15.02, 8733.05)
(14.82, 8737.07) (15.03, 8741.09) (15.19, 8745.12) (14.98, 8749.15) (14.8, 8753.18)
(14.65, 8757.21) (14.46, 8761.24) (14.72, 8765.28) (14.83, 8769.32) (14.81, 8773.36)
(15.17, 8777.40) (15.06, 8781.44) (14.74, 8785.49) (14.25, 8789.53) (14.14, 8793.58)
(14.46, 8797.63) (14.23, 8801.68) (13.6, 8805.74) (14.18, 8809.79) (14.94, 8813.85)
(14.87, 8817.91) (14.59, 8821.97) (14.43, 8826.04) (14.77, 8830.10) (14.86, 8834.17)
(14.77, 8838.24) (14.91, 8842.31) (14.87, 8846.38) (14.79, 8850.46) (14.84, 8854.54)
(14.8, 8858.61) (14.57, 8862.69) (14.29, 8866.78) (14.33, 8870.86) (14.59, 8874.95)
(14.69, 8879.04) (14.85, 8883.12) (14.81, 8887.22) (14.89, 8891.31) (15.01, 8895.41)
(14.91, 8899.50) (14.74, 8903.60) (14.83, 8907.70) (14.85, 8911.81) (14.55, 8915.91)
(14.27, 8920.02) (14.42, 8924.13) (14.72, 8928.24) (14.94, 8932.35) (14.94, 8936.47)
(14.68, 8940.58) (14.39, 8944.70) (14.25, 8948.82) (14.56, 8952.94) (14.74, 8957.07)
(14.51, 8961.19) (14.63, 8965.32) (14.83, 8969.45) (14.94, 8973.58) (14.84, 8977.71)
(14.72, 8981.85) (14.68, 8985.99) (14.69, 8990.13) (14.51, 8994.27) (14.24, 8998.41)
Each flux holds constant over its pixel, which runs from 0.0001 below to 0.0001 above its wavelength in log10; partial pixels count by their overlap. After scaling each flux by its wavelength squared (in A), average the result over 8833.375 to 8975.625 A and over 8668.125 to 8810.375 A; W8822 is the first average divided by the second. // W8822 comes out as 1.0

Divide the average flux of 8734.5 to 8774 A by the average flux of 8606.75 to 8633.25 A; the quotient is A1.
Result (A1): 1.0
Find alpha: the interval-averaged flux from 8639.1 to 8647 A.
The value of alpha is 15.2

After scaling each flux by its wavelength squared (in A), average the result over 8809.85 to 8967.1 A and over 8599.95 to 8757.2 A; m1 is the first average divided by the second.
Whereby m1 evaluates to 1.0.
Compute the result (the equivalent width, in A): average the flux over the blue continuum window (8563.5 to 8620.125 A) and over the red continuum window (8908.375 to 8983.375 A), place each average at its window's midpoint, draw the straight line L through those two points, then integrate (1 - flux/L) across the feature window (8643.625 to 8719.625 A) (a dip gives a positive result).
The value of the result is 3.6 A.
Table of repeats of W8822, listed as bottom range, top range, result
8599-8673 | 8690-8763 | 1.04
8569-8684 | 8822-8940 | 1.05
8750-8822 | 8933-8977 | 1.04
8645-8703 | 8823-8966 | 1.08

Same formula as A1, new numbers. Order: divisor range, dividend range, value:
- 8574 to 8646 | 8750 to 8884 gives 0.96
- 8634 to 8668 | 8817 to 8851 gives 1.04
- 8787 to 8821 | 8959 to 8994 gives 1.03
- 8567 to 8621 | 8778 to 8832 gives 0.94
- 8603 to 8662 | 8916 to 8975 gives 0.98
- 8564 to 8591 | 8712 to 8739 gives 0.97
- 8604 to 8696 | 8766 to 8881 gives 1.00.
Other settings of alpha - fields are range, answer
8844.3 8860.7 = 14.8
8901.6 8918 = 14.7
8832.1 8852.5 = 14.8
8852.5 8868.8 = 14.6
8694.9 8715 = 15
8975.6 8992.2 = 14.7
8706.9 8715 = 15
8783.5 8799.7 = 14.4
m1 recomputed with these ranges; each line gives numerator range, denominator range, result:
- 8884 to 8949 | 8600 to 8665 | 1.06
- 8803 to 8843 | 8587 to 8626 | 1.01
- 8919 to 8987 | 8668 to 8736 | 1.04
